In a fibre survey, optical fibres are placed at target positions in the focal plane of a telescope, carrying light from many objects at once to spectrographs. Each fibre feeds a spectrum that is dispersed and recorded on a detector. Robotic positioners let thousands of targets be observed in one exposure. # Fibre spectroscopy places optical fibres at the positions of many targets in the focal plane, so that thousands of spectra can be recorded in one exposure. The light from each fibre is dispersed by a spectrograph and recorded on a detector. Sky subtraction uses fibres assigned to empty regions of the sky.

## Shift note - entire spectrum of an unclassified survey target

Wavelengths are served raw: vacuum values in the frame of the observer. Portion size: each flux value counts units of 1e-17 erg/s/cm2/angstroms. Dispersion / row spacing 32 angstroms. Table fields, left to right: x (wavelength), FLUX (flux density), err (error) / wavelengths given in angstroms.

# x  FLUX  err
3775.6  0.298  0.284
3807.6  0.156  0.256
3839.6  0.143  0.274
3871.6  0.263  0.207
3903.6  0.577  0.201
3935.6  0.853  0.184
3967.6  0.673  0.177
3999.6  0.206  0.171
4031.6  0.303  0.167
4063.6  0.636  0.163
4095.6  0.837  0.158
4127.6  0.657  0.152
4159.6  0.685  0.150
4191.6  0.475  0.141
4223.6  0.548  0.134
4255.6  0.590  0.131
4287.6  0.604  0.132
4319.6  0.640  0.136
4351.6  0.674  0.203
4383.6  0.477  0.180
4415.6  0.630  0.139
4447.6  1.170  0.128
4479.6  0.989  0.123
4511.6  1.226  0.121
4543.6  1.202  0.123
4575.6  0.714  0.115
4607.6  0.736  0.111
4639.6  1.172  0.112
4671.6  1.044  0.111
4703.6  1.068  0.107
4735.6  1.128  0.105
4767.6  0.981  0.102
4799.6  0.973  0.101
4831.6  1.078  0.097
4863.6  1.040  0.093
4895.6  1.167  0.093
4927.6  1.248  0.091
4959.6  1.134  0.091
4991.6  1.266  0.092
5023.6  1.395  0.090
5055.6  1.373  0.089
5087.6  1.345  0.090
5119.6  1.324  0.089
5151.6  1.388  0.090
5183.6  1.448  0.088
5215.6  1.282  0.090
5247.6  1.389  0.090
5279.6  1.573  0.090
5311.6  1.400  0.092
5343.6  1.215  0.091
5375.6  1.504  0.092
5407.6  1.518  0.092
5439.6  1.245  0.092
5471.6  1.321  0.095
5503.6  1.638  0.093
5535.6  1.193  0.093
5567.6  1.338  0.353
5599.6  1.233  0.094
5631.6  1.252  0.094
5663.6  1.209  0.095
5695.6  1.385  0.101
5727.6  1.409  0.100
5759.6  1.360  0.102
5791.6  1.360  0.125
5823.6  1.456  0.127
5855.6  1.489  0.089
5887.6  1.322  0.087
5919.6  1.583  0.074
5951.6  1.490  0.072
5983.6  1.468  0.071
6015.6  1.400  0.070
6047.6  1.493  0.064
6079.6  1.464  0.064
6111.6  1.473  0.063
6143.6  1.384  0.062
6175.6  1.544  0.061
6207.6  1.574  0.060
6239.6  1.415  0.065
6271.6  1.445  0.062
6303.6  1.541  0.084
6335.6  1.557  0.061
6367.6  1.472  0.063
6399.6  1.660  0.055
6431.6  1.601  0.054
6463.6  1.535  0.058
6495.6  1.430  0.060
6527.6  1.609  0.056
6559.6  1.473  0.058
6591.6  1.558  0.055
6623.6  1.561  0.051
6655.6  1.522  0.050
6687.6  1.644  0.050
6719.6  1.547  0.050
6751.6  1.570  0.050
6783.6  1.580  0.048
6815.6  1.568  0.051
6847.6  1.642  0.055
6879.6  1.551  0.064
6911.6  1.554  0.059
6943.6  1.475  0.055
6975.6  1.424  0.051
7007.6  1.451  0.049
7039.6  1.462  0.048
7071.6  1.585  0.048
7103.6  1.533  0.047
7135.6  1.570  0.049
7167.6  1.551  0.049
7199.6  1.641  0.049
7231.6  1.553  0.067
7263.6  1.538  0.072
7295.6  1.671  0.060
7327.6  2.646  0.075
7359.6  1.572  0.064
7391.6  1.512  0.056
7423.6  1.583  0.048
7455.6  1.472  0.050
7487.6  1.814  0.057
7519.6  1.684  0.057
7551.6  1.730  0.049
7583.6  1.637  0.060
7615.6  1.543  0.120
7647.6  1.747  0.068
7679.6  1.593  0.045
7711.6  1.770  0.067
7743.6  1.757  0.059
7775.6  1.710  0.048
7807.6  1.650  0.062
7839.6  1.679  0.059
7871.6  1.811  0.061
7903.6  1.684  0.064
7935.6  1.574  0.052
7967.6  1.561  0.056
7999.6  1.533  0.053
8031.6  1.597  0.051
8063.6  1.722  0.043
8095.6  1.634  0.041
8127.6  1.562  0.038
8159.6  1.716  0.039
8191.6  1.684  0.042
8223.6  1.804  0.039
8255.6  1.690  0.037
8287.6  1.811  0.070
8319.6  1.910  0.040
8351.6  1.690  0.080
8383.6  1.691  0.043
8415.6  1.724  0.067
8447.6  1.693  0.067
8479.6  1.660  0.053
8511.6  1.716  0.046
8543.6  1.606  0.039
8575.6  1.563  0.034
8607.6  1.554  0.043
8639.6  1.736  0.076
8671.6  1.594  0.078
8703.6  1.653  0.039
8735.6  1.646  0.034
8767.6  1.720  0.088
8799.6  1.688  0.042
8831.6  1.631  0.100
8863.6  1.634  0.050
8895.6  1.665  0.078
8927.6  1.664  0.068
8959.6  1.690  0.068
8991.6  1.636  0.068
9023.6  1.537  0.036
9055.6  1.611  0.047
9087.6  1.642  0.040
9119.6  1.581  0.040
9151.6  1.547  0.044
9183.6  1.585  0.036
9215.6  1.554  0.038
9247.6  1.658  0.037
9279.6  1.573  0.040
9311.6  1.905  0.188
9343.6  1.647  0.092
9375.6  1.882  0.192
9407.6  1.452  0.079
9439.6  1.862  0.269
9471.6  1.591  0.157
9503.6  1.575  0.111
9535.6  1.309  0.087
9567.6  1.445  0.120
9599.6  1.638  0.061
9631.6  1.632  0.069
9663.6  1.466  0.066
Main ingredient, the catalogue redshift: 0.11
